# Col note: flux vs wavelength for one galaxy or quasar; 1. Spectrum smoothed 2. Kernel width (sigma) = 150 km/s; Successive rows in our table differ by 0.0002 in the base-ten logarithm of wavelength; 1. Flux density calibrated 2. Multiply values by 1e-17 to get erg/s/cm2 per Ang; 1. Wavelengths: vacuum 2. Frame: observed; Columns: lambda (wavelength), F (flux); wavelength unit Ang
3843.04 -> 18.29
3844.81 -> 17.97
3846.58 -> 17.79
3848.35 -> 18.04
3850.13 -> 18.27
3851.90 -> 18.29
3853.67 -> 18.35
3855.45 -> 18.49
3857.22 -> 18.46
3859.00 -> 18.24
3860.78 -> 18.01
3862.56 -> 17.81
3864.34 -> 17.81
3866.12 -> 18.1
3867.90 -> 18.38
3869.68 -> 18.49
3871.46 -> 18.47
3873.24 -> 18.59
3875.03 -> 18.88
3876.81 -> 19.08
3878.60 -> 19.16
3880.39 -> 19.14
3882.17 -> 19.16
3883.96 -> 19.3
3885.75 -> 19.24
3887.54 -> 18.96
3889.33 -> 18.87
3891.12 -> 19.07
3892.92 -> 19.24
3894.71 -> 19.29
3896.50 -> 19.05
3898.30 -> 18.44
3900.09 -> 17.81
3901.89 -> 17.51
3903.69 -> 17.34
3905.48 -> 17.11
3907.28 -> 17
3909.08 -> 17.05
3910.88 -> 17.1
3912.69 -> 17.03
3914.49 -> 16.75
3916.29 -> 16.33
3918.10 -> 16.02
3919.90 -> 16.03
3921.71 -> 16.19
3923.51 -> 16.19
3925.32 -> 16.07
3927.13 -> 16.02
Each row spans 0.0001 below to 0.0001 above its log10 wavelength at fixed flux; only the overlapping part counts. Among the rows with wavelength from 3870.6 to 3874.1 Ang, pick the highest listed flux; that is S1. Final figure 18.59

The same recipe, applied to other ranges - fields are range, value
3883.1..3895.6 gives 19.3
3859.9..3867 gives 18.1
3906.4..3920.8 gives 17.1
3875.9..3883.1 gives 19.16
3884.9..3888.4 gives 19.24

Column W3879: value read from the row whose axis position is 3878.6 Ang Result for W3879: 19.16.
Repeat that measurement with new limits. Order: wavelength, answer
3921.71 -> 16.19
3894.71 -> 19.29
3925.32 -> 16.07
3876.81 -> 19.08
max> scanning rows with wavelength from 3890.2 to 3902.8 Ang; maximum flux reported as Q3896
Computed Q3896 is 19.29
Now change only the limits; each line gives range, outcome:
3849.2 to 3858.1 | 18.49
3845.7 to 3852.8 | 18.29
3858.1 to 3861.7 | 18.24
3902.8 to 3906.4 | 17.34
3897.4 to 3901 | 18.44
